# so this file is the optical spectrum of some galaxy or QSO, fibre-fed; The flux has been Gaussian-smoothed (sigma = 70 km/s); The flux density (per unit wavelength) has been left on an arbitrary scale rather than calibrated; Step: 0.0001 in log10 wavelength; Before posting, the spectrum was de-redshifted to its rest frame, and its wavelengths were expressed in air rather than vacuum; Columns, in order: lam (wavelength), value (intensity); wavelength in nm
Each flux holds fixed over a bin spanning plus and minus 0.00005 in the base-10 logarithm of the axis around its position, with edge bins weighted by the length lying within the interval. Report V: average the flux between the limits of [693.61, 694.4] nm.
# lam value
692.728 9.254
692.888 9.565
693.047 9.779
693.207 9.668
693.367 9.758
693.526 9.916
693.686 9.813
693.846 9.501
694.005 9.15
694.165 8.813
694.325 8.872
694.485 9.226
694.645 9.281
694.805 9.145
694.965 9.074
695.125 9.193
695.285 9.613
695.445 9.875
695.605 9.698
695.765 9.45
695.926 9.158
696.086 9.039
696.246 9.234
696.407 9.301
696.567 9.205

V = 9.23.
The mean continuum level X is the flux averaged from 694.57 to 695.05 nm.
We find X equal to 9.17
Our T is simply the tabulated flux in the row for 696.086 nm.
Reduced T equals 9.039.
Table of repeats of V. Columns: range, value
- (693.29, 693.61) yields 9.85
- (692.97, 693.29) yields 9.7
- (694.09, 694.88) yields 9.06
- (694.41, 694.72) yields 9.25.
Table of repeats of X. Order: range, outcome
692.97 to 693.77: 9.78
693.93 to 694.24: 8.98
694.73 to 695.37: 9.27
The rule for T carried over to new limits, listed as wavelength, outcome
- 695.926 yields 9.158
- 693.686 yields 9.813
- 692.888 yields 9.565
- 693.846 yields 9.501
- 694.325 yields 8.872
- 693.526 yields 9.916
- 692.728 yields 9.254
